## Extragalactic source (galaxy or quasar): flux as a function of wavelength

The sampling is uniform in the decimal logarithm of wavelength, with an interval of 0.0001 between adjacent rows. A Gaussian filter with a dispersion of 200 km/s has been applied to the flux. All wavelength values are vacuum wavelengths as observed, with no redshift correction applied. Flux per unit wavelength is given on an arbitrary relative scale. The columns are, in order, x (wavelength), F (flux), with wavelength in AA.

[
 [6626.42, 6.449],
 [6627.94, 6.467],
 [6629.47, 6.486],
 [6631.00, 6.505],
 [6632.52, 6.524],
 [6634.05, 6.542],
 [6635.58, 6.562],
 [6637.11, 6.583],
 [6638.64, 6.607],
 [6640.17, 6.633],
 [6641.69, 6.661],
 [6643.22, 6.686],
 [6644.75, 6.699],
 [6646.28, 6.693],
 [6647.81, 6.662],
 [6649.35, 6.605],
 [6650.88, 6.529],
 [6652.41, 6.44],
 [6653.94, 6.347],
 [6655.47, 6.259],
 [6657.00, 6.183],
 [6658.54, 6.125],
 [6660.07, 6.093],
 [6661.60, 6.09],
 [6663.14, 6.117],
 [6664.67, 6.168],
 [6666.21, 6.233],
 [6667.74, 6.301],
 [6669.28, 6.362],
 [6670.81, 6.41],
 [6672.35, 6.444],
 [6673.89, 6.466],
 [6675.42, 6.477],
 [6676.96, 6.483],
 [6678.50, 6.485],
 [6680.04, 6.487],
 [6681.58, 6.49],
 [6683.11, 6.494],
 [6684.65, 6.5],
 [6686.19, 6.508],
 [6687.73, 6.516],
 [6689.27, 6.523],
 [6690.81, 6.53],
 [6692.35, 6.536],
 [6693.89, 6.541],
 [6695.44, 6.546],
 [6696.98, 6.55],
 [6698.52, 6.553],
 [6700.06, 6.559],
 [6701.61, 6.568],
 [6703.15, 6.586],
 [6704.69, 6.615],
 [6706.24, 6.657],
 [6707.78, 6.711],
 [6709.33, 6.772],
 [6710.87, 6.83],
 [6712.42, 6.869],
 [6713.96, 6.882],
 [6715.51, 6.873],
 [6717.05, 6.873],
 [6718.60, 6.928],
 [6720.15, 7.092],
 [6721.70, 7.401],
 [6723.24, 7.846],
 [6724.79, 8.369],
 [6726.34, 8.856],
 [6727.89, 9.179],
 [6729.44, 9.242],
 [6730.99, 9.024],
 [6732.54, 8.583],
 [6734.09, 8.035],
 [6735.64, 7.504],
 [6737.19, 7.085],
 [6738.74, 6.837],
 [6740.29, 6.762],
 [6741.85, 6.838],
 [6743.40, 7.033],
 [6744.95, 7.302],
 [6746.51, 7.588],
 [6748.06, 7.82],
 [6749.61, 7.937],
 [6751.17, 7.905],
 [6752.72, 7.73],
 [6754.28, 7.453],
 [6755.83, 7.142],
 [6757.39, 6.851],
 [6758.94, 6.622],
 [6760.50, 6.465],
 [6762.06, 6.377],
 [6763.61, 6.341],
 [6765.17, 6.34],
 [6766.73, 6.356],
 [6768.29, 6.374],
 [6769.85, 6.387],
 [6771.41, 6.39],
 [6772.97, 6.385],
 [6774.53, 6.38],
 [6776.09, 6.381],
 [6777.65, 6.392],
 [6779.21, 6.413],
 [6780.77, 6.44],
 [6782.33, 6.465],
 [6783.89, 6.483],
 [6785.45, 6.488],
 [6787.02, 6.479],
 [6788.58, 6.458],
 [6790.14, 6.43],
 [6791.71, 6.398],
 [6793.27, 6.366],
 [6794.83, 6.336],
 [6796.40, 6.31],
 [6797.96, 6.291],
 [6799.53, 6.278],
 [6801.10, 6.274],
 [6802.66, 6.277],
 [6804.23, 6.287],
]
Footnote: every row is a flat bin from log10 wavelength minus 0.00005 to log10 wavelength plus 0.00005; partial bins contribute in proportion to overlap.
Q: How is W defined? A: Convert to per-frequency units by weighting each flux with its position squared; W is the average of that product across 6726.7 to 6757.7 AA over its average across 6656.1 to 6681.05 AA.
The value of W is 1.25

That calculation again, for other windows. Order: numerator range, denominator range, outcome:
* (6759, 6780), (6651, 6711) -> 1.02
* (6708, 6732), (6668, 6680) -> 1.21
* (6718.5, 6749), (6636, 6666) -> 1.24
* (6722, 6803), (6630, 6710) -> 1.11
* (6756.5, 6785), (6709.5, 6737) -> 0.84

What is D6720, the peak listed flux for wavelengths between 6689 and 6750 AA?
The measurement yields 9.242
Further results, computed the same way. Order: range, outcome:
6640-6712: 6.83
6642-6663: 6.699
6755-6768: 7.142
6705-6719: 6.928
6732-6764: 8.583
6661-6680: 6.485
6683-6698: 6.55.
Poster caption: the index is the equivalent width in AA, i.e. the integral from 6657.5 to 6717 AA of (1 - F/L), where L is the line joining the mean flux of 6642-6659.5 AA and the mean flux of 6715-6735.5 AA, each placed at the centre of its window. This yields 6.0 AA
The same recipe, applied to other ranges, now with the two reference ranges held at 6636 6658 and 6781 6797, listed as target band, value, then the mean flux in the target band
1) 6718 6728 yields -2.18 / 7.89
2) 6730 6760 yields -4.74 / 7.48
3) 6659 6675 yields 0.62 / 6.27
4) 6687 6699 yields -0.07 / 6.54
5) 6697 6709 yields -0.22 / 6.61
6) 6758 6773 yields 0.08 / 6.41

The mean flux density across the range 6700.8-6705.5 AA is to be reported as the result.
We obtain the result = 6.58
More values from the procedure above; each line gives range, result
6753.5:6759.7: 7.02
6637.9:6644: 6.65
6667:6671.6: 6.35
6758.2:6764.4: 6.45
